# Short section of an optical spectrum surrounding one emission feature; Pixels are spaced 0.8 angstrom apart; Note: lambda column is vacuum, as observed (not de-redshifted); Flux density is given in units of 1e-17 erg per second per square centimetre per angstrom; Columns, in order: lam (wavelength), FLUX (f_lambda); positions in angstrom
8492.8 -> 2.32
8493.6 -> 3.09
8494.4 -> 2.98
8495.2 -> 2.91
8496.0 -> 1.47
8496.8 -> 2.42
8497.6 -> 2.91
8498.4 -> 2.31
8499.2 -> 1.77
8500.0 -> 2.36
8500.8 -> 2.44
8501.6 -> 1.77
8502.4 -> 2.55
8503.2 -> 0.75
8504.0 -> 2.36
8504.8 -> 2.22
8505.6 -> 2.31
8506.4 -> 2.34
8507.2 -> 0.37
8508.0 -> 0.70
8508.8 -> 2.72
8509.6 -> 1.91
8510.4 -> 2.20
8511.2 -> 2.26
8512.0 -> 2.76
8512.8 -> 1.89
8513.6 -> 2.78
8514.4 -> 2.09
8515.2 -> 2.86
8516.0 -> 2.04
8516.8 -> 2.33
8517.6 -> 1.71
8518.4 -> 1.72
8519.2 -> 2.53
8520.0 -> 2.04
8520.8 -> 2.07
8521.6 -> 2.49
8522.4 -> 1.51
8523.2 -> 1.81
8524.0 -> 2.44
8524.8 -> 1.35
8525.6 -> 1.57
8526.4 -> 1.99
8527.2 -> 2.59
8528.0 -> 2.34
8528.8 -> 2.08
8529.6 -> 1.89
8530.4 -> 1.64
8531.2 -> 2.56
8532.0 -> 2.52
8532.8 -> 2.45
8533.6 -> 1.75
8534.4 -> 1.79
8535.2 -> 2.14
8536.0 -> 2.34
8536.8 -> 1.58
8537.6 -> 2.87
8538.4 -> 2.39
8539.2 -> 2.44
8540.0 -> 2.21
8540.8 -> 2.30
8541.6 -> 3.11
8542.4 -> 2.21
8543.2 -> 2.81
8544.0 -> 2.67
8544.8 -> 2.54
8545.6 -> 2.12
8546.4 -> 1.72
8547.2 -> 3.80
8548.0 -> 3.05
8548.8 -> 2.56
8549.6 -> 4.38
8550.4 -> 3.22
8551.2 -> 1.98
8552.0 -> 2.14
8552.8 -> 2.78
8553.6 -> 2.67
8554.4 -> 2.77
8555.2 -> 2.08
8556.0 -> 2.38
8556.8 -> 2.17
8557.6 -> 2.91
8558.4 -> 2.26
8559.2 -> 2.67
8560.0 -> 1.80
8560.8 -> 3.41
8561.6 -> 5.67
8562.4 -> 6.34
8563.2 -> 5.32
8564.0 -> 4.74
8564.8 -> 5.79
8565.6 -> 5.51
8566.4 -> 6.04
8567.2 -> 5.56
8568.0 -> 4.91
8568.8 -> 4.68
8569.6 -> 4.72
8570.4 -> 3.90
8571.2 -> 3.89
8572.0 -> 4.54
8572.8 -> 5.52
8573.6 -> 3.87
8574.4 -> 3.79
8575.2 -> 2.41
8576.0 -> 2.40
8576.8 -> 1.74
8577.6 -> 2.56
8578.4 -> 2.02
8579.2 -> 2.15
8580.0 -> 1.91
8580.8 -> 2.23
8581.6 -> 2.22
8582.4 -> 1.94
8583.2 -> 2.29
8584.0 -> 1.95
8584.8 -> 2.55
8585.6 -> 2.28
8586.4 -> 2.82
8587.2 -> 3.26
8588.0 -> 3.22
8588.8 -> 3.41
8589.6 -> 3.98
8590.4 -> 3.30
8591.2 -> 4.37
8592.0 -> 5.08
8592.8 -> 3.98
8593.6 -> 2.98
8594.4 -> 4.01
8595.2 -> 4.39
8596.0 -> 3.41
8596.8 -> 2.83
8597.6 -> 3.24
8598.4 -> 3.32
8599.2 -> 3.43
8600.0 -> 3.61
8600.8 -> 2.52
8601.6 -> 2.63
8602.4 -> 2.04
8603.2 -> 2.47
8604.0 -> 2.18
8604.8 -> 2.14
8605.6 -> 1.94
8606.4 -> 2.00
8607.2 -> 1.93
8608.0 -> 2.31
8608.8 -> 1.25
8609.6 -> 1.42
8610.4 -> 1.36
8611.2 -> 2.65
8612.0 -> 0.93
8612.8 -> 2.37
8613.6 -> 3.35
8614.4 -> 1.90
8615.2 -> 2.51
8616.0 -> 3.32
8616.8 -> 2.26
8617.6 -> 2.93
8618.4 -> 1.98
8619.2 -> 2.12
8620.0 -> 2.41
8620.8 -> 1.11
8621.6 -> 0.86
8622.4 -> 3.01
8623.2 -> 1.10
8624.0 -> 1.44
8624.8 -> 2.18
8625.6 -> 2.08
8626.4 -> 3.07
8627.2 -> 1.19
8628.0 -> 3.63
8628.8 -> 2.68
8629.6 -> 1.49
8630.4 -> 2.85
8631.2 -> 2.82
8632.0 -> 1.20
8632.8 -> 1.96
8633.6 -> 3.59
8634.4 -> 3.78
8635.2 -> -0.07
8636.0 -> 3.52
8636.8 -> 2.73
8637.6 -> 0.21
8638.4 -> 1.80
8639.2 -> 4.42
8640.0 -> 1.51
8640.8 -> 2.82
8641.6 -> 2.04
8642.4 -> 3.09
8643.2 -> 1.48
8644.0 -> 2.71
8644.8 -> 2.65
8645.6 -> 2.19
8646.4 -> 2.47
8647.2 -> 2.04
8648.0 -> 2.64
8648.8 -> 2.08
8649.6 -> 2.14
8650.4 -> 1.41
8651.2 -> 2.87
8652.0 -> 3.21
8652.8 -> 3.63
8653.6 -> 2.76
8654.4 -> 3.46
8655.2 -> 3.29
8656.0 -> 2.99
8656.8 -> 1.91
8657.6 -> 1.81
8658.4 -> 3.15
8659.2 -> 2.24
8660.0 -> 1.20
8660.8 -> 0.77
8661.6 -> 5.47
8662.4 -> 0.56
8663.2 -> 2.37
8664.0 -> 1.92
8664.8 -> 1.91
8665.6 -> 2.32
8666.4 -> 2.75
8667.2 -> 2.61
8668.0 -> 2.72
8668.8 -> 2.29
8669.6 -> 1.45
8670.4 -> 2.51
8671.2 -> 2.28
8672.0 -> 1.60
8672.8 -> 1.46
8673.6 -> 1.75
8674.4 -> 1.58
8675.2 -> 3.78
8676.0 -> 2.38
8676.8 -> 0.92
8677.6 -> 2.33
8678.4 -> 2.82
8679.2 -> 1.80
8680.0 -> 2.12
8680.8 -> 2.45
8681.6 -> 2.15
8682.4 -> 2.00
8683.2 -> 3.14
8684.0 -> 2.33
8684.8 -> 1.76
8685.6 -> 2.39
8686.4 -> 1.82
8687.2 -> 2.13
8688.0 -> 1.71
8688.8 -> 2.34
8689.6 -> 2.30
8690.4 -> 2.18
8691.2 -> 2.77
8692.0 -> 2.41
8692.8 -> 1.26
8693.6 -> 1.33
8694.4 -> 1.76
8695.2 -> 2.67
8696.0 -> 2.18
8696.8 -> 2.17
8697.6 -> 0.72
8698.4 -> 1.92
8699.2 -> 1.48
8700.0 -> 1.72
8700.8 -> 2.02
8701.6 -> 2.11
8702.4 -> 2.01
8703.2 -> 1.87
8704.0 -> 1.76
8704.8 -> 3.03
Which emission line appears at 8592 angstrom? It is [N II] 6583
